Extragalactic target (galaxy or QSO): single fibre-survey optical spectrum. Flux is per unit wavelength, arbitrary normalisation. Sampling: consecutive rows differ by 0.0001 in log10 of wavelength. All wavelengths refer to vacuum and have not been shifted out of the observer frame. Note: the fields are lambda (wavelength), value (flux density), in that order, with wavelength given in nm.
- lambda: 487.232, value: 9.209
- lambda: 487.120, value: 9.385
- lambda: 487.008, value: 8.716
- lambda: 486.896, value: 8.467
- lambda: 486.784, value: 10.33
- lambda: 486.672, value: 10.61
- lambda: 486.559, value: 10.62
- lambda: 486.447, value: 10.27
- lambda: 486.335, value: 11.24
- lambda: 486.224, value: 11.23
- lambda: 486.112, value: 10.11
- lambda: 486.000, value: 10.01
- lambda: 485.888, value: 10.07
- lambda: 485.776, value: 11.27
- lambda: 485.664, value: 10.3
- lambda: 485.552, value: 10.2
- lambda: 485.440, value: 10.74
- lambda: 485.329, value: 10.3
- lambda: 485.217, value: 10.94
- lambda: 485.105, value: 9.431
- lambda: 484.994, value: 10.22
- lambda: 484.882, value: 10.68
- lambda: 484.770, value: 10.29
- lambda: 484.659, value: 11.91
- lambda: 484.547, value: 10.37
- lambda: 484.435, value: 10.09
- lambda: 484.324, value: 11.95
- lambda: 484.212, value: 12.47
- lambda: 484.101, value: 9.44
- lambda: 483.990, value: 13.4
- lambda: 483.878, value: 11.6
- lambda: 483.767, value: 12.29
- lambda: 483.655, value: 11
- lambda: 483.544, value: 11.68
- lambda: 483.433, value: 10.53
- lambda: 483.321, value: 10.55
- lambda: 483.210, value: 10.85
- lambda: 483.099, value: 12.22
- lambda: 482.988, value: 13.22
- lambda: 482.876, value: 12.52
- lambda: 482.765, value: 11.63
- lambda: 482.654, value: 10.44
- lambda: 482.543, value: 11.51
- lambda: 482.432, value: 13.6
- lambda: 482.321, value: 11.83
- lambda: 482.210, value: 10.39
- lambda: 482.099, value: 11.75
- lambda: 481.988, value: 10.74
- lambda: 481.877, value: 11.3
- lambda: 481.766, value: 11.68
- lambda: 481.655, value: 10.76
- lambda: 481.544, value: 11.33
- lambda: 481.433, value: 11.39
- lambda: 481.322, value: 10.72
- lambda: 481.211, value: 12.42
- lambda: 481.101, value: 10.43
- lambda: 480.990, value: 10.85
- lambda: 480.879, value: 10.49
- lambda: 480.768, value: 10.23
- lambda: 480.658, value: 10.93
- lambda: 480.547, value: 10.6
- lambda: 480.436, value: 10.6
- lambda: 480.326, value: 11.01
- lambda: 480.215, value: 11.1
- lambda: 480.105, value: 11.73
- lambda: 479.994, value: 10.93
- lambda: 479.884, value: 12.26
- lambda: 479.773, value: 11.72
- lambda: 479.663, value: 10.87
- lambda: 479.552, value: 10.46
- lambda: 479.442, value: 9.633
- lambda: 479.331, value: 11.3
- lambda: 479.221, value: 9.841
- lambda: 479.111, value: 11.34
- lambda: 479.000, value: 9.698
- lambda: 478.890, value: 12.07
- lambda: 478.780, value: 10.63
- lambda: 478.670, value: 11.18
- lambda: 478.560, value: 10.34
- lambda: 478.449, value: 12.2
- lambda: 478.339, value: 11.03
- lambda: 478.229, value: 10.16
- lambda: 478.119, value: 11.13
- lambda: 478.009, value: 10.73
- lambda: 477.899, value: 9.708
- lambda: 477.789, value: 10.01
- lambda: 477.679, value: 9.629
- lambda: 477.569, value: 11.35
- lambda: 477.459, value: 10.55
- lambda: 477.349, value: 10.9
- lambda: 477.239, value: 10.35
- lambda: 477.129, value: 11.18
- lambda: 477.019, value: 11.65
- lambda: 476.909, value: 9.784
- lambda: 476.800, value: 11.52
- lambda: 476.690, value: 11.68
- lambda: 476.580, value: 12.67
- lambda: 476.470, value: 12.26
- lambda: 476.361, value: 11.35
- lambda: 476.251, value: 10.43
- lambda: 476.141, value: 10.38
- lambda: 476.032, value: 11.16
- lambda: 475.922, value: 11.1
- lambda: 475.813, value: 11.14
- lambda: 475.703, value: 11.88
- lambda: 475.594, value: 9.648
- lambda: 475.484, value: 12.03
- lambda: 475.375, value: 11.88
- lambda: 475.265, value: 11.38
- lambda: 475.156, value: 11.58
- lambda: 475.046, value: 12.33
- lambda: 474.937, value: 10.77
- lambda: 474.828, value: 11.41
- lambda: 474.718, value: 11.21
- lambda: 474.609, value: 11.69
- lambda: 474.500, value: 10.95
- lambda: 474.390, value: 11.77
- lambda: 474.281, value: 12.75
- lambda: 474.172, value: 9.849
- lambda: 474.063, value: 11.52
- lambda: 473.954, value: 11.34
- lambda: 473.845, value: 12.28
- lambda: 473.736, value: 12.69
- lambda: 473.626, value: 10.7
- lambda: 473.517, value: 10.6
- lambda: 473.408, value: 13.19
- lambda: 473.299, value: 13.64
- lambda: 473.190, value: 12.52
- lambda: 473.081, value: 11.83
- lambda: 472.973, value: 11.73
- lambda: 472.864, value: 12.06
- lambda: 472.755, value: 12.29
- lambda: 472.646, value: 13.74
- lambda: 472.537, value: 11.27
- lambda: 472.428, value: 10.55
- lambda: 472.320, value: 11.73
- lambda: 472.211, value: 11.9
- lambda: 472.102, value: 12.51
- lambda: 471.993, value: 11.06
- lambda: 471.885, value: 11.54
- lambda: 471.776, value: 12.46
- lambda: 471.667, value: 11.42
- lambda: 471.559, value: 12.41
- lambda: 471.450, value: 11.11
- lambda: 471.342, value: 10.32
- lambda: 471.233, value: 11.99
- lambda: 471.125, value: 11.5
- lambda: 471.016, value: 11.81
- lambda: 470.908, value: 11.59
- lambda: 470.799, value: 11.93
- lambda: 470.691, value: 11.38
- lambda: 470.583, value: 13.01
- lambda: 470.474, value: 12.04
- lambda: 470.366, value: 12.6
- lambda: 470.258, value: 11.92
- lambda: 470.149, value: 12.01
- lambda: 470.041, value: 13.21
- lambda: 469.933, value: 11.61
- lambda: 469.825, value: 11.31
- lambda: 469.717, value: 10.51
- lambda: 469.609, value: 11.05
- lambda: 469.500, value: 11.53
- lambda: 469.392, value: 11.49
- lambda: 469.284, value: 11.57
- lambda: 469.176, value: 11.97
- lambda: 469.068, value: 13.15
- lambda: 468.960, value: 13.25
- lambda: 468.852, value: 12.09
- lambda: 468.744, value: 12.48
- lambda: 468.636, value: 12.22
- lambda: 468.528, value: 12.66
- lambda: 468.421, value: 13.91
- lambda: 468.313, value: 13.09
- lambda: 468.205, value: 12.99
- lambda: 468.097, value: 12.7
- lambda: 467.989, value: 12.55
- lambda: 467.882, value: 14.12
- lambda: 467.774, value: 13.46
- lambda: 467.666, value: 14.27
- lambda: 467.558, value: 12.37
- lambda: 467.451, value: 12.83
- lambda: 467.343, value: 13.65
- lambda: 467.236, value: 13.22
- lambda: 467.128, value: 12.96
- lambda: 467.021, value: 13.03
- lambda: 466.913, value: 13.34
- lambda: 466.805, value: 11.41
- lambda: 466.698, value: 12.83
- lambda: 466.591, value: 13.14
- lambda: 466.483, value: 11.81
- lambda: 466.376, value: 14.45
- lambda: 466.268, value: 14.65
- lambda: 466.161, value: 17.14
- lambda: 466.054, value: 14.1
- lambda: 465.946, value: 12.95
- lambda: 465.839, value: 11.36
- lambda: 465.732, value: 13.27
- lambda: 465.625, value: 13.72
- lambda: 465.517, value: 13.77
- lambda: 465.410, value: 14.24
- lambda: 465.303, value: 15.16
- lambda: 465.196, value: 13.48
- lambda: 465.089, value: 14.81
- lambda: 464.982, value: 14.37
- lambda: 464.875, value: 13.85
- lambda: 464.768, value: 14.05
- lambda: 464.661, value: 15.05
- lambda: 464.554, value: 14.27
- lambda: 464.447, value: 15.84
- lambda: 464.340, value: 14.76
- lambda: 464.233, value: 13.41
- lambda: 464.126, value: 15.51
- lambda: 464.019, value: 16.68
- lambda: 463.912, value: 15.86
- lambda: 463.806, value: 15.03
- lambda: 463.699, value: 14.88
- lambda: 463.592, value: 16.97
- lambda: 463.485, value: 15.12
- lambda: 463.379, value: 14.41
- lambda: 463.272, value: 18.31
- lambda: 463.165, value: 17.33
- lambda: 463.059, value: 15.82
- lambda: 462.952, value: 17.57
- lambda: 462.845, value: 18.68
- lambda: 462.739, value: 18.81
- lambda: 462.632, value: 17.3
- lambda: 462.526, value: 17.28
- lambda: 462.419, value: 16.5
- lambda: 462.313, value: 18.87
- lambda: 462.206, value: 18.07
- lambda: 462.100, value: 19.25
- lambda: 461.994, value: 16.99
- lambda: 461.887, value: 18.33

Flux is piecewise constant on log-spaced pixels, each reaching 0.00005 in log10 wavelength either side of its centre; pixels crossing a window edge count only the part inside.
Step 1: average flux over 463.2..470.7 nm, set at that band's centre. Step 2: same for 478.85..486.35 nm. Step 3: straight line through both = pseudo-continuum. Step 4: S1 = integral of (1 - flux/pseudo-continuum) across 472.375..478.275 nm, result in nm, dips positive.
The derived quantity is 0.40 nm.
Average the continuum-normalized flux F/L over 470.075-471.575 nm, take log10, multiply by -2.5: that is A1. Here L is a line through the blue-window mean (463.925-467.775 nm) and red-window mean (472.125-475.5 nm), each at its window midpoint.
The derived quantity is 0.07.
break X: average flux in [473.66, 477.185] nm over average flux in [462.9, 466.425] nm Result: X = 0.77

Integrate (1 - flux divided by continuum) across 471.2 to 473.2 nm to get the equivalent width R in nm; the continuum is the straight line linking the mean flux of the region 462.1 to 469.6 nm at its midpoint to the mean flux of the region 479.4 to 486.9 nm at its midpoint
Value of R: 0.20 nm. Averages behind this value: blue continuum 14.3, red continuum 11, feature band 11.8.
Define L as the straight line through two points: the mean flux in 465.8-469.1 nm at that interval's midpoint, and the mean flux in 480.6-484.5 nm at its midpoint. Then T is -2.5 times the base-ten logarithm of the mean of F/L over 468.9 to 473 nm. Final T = 0.08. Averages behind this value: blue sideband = 13.2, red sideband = 11.4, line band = 11.9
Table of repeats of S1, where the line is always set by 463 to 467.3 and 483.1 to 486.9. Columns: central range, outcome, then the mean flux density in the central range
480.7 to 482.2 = 0.05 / 11.1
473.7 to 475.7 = 0.18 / 11.5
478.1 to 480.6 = 0.19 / 10.9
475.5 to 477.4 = 0.19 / 11.1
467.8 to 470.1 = 0.23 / 12.4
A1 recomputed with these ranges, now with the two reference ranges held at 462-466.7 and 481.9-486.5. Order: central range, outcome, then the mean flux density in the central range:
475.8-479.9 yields 0.144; 10.9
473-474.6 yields 0.131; 11.8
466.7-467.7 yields 0.140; 13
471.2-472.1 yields 0.191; 11.6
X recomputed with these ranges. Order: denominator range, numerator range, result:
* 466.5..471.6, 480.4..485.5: 0.90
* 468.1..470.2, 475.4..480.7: 0.90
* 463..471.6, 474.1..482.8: 0.83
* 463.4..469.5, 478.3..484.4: 0.82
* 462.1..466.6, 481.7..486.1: 0.73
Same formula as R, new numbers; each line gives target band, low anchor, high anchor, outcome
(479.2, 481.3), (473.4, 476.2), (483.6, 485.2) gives 0.053 nm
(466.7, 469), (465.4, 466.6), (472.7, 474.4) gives 0.052 nm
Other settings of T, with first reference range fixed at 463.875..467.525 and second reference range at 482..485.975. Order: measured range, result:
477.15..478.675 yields 0.14 mag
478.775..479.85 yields 0.11 mag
